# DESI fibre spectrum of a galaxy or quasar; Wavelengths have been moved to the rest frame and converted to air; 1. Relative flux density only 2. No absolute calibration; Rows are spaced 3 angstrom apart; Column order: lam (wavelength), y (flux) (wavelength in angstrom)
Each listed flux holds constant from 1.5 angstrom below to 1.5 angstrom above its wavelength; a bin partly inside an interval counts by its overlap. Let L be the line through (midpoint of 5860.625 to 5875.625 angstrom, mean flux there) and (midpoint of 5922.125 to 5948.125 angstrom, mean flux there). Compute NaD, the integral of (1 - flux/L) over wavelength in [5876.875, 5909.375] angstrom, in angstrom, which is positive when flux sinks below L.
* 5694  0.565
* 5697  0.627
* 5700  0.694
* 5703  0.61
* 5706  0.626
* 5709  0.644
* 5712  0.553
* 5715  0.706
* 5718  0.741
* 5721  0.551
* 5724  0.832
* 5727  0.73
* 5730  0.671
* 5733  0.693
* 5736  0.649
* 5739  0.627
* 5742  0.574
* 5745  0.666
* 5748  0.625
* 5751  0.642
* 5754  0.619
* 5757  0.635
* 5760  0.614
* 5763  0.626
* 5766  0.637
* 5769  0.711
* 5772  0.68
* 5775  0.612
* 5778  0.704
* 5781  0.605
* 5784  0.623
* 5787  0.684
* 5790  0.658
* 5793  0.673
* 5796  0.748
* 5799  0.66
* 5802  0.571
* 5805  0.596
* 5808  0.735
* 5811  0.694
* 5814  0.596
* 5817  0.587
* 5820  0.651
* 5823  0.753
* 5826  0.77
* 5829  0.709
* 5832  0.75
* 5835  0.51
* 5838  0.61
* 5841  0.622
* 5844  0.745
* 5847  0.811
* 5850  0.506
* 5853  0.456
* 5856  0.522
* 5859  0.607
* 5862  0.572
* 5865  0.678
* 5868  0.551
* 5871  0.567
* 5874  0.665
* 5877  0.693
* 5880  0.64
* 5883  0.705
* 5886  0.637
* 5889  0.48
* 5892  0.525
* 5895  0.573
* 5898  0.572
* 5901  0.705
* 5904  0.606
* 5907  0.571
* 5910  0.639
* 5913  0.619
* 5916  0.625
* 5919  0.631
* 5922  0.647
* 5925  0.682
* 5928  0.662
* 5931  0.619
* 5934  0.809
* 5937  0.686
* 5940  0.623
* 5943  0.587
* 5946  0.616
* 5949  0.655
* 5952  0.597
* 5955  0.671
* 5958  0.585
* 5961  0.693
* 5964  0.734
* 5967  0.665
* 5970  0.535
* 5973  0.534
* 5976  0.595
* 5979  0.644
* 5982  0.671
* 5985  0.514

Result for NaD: 1.0 angstrom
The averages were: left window 0.608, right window 0.66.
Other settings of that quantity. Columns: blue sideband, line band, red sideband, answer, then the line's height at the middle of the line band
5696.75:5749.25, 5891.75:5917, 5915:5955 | 1.7 angstrom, 0.651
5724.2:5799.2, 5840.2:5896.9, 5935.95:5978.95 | 2.9 angstrom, 0.641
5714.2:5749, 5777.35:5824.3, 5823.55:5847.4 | 1.7 angstrom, 0.683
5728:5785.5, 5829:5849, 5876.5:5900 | -1.8 angstrom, 0.617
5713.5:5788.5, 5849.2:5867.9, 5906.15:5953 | 2.6 angstrom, 0.649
